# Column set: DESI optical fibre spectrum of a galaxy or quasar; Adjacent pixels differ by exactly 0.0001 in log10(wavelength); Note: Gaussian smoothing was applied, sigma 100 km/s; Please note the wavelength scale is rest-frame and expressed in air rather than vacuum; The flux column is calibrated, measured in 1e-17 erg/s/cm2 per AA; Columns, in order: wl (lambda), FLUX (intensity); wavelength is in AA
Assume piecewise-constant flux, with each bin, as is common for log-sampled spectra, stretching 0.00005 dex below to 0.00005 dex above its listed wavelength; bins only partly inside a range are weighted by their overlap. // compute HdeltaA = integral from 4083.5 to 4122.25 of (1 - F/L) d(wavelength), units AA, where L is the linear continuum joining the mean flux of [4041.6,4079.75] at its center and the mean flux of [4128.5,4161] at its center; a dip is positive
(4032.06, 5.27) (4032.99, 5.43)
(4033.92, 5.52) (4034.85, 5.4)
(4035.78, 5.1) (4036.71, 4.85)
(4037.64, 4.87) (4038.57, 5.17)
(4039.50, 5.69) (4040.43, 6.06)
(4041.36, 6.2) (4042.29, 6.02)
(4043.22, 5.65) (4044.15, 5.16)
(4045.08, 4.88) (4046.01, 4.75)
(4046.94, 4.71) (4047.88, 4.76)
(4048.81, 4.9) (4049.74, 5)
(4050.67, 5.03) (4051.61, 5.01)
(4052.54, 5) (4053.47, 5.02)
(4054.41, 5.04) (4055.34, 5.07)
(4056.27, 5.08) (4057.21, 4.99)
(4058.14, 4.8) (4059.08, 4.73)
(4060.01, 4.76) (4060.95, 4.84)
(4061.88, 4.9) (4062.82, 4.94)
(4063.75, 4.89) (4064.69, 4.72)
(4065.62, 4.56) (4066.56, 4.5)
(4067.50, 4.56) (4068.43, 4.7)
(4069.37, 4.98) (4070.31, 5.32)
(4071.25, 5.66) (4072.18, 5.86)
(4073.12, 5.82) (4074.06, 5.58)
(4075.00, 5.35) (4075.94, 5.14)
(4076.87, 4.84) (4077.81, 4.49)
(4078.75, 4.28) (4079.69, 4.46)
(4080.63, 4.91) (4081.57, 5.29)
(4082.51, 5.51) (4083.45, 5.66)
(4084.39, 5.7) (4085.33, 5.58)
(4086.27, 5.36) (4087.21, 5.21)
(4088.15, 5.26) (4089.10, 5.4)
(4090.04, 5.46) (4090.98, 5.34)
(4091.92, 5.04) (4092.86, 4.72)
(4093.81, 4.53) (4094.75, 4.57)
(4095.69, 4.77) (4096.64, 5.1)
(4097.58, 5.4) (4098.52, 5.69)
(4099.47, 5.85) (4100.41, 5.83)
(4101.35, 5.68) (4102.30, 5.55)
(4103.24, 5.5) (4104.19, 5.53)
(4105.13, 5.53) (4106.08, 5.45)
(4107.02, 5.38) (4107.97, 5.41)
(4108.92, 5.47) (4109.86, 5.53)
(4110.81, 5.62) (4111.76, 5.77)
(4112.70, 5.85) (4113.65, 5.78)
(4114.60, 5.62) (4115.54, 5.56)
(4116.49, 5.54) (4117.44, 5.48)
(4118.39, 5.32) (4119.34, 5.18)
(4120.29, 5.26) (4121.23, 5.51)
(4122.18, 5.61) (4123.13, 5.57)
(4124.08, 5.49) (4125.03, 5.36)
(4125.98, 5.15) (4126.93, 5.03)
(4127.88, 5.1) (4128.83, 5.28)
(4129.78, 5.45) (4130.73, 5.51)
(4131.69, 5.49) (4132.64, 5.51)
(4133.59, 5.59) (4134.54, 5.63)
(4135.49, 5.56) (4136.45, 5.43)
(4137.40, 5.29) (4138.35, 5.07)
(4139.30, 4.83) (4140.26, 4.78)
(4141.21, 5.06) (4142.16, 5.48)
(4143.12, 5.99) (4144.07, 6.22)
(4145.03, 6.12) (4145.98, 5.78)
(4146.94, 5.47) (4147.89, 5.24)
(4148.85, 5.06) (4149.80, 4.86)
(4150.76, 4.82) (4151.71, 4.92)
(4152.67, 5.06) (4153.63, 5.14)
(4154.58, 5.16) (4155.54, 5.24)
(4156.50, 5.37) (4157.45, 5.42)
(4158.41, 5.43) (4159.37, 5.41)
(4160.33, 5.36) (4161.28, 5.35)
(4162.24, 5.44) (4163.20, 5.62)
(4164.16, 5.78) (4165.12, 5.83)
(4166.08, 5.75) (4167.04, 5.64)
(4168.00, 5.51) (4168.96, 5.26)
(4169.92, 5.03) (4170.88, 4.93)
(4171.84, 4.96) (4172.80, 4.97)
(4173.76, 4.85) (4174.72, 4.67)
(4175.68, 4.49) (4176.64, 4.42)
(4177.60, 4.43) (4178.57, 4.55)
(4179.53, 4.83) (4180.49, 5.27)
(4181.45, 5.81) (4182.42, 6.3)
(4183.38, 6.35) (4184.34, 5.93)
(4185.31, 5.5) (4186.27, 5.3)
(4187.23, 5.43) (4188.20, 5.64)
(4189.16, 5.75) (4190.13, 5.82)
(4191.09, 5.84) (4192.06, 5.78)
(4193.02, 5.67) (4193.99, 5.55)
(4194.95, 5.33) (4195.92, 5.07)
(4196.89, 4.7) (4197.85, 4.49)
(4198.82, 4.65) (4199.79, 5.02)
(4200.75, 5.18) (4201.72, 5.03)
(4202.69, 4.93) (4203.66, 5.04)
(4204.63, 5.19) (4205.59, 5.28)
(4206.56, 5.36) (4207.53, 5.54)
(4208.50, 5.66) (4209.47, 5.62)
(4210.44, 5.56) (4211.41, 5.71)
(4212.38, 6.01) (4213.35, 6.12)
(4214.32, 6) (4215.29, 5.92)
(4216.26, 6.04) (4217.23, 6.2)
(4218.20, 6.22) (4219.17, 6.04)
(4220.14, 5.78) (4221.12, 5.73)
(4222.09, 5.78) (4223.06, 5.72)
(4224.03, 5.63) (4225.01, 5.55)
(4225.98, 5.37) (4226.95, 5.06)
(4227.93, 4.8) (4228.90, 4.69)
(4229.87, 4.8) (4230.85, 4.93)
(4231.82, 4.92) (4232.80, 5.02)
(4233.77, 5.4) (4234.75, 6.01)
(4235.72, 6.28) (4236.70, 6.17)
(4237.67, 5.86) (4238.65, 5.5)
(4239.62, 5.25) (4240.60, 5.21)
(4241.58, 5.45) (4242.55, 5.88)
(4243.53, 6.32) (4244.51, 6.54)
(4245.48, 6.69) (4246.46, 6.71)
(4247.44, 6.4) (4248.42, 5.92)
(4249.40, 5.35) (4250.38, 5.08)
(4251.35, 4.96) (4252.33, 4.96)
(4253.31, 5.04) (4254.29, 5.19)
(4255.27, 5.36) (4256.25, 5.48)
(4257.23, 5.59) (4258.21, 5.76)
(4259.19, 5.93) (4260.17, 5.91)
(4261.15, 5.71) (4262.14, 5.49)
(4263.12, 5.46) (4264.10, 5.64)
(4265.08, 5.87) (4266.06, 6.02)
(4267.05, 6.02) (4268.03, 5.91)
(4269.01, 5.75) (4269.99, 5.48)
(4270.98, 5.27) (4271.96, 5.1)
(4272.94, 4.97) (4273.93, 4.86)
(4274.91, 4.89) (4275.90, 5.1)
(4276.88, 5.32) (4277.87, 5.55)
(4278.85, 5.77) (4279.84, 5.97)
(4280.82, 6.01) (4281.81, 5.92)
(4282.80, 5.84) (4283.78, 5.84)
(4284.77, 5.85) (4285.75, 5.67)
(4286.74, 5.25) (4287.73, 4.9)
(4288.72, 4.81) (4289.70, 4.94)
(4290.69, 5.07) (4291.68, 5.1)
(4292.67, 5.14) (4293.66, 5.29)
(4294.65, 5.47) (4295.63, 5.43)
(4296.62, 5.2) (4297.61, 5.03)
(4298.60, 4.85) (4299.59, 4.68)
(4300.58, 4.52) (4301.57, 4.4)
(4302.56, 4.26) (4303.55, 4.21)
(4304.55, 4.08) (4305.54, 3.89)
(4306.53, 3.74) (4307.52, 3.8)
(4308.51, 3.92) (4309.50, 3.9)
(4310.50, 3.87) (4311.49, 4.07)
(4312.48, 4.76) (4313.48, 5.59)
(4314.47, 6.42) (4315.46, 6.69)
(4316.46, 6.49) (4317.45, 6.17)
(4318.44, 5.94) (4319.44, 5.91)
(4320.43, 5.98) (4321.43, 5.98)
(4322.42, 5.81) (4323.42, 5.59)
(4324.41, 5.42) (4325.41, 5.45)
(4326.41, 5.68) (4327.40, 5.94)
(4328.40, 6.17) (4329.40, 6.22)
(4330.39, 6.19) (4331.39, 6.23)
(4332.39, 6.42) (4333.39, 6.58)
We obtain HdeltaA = -1.74 AA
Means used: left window 5.01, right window 5.35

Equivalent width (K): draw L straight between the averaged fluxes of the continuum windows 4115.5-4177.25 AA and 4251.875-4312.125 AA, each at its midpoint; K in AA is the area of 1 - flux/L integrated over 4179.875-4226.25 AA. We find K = -2.87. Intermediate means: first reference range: 5.31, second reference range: 5.15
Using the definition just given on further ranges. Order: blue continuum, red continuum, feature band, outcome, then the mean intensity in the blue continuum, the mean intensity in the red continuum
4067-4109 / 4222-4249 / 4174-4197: 0.63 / 5.26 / 5.64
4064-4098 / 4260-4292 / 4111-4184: -1.62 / 5.1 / 5.49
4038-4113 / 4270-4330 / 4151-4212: -0.98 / 5.2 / 5.24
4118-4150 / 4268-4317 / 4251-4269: -1.50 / 5.4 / 5.09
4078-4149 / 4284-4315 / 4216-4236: -1.93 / 5.38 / 4.79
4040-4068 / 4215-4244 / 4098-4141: -1.88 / 5.02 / 5.58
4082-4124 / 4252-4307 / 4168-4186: 0.68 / 5.43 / 5.26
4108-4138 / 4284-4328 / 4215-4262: -3.35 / 5.47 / 5.12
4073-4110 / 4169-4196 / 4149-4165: 0.05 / 5.27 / 5.31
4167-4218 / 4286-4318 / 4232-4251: -2.49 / 5.36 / 4.88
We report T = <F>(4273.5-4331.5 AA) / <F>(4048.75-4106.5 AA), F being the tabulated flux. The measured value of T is 1.03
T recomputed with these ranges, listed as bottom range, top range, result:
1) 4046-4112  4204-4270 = 1.10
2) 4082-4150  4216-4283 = 1.03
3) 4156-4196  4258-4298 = 1.02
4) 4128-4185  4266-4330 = 0.99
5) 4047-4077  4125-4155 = 1.06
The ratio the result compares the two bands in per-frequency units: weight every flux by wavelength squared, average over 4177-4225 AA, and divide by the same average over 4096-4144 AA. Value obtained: 1.1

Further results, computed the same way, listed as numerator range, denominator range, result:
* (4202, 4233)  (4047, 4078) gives 1.19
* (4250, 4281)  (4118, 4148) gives 1.08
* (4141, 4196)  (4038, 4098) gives 1.10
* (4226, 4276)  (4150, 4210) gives 1.08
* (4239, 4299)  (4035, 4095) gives 1.19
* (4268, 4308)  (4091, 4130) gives 1.03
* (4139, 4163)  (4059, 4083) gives 1.11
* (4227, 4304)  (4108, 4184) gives 1.07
